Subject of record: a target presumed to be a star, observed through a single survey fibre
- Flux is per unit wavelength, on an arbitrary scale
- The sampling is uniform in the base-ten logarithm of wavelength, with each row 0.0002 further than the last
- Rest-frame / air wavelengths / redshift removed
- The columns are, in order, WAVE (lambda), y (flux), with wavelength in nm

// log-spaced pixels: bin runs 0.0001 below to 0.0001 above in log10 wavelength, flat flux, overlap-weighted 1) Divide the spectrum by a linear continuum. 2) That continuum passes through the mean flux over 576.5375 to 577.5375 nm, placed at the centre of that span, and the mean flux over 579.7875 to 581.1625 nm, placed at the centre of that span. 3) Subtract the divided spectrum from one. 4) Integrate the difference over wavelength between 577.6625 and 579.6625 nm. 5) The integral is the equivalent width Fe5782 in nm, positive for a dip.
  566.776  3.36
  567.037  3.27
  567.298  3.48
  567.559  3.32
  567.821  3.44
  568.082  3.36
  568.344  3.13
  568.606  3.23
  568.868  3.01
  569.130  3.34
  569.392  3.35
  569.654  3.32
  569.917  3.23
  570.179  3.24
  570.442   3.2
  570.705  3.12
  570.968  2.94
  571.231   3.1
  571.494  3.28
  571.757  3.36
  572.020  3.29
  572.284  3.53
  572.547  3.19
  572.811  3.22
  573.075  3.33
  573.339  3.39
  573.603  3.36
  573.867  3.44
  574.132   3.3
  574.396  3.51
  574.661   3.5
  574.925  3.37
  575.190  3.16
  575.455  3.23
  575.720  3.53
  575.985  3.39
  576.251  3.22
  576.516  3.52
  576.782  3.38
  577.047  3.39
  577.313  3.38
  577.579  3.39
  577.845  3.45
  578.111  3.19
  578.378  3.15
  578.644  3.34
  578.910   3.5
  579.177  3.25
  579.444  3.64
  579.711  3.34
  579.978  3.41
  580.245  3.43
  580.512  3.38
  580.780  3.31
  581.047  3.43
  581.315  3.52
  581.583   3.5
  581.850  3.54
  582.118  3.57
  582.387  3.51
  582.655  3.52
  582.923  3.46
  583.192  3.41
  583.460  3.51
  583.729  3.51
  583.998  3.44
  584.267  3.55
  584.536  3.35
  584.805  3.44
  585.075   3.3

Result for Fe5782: 0.021 nm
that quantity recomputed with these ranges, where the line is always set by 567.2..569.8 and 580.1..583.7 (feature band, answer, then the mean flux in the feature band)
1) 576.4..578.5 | 0.034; 3.36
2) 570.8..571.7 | 0.055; 3.13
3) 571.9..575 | -0.009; 3.37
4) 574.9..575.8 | 0.021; 3.3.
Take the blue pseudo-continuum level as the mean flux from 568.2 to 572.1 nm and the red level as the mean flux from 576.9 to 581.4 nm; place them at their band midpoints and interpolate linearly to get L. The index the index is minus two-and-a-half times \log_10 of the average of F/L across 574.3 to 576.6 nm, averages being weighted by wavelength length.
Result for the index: -0.02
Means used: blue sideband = 3.21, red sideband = 3.38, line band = 3.38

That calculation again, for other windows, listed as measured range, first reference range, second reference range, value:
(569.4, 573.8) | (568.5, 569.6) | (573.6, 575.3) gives 0.015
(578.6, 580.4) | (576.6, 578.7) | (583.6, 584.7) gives -0.015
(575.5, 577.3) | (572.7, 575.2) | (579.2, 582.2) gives 0.001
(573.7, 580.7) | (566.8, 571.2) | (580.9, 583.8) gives 0.008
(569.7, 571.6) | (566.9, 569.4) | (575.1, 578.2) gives 0.049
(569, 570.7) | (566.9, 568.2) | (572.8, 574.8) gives 0.037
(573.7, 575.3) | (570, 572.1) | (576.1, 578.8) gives -0.036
